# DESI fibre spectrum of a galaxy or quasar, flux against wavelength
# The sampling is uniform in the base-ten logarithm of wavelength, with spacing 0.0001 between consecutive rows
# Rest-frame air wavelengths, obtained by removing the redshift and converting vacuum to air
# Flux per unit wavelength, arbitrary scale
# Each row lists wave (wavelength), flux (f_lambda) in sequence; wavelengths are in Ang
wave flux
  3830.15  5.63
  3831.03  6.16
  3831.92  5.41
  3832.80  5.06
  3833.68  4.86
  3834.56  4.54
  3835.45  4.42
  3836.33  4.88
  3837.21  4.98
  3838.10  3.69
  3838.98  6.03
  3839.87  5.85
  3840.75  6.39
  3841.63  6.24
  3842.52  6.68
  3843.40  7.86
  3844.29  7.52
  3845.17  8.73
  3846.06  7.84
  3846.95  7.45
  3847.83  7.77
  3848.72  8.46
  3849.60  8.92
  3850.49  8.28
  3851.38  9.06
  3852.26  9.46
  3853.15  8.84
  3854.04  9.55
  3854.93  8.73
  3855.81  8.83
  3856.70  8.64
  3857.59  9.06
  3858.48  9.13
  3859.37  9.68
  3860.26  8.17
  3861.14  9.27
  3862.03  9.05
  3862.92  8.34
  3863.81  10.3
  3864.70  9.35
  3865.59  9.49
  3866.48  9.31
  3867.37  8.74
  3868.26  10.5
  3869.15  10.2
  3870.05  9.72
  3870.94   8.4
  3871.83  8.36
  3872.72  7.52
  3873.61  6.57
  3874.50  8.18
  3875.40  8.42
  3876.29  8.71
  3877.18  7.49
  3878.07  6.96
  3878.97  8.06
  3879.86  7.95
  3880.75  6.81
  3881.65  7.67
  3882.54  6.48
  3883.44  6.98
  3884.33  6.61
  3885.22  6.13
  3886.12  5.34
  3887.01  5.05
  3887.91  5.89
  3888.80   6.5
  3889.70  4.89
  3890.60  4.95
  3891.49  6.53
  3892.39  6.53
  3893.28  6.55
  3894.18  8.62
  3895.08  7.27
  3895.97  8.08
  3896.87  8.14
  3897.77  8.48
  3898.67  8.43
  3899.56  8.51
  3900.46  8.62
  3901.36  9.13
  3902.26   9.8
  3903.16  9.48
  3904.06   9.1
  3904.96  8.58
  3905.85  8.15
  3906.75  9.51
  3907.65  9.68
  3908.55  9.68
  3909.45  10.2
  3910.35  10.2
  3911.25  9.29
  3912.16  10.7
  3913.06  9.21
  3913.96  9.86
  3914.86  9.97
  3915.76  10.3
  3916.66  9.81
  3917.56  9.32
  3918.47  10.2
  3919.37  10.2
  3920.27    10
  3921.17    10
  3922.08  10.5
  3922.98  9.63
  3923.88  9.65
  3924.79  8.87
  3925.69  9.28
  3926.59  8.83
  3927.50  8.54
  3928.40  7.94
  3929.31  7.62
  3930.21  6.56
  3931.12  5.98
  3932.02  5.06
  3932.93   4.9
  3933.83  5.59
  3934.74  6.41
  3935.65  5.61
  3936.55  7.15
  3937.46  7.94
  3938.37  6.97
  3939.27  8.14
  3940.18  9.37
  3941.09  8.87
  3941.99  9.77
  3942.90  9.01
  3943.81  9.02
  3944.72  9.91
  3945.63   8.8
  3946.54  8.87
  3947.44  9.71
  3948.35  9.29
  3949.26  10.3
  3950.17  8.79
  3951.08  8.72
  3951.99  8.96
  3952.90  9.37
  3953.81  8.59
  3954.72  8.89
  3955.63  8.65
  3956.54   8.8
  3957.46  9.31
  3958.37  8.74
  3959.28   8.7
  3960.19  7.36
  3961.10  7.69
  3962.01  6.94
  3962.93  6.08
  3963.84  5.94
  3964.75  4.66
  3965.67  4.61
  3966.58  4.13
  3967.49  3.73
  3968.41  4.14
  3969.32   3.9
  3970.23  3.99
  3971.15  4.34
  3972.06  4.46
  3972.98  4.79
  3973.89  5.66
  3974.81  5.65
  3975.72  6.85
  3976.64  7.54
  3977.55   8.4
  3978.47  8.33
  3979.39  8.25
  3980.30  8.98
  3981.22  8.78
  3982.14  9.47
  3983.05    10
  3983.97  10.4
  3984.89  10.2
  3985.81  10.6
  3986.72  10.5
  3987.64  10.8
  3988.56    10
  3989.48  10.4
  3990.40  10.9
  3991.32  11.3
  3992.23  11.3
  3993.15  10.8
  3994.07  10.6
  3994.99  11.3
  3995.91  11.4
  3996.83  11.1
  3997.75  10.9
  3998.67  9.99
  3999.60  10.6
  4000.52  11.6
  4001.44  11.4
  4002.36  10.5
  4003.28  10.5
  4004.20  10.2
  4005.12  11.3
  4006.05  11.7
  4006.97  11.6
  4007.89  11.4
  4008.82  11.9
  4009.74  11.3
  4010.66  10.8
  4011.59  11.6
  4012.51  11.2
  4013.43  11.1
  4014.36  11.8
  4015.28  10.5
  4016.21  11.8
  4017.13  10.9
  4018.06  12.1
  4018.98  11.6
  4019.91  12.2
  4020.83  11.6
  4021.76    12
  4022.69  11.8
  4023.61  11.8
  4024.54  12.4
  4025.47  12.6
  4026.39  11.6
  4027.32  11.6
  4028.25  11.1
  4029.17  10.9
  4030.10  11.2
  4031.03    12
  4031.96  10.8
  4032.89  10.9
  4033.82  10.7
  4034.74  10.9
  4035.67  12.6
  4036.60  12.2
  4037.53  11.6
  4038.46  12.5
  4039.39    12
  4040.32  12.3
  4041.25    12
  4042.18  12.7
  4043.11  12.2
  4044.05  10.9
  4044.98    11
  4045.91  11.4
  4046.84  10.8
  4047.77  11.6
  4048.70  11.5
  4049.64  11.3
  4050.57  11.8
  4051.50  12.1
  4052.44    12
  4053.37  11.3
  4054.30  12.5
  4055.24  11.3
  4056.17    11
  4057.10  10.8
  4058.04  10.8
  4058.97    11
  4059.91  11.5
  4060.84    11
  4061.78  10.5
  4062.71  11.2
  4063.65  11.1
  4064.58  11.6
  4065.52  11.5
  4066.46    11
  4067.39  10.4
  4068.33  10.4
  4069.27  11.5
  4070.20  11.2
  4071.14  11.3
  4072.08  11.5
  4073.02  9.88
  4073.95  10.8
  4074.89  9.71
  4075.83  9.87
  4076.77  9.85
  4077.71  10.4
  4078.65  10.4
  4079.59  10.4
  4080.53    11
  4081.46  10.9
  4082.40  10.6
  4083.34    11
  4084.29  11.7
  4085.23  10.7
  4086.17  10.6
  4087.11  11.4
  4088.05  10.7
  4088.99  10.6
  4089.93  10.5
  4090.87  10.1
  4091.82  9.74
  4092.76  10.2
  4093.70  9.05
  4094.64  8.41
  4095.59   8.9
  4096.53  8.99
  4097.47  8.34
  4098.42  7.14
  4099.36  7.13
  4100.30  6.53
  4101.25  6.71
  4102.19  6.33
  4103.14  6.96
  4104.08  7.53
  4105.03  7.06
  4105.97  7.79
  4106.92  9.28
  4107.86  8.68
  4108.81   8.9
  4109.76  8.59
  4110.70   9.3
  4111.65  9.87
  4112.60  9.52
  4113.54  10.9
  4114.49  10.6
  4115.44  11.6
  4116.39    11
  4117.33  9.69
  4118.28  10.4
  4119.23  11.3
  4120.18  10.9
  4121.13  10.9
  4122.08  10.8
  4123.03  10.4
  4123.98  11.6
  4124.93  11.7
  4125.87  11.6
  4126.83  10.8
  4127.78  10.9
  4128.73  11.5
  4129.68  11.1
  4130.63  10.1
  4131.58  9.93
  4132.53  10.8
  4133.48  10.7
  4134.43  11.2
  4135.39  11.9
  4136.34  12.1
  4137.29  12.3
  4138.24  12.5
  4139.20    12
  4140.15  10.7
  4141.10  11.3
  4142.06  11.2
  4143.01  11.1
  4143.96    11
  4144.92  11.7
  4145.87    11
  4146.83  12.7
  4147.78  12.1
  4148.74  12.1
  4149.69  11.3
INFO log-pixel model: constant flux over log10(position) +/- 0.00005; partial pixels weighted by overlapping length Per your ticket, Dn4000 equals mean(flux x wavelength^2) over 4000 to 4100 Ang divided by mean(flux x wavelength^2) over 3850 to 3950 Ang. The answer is 1.41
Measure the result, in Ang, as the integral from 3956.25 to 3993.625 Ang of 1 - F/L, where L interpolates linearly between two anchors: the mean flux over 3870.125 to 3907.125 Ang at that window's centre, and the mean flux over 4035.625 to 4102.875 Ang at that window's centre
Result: 5.4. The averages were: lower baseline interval 7.57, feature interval 7.74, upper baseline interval 10.6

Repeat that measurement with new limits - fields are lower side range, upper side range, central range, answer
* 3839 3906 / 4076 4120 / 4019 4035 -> -4.44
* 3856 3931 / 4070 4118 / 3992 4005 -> -2.60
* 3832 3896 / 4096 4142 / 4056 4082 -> -3.59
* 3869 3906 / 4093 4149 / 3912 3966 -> -1.79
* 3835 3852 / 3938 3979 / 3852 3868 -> -4.85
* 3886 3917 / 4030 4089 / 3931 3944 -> 2.43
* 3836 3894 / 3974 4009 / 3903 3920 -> -2.09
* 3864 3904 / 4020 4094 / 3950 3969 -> 4.14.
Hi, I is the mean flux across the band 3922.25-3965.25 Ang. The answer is 8.09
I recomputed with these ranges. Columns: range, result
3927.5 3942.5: 7.17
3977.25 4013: 10.6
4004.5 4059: 11.6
